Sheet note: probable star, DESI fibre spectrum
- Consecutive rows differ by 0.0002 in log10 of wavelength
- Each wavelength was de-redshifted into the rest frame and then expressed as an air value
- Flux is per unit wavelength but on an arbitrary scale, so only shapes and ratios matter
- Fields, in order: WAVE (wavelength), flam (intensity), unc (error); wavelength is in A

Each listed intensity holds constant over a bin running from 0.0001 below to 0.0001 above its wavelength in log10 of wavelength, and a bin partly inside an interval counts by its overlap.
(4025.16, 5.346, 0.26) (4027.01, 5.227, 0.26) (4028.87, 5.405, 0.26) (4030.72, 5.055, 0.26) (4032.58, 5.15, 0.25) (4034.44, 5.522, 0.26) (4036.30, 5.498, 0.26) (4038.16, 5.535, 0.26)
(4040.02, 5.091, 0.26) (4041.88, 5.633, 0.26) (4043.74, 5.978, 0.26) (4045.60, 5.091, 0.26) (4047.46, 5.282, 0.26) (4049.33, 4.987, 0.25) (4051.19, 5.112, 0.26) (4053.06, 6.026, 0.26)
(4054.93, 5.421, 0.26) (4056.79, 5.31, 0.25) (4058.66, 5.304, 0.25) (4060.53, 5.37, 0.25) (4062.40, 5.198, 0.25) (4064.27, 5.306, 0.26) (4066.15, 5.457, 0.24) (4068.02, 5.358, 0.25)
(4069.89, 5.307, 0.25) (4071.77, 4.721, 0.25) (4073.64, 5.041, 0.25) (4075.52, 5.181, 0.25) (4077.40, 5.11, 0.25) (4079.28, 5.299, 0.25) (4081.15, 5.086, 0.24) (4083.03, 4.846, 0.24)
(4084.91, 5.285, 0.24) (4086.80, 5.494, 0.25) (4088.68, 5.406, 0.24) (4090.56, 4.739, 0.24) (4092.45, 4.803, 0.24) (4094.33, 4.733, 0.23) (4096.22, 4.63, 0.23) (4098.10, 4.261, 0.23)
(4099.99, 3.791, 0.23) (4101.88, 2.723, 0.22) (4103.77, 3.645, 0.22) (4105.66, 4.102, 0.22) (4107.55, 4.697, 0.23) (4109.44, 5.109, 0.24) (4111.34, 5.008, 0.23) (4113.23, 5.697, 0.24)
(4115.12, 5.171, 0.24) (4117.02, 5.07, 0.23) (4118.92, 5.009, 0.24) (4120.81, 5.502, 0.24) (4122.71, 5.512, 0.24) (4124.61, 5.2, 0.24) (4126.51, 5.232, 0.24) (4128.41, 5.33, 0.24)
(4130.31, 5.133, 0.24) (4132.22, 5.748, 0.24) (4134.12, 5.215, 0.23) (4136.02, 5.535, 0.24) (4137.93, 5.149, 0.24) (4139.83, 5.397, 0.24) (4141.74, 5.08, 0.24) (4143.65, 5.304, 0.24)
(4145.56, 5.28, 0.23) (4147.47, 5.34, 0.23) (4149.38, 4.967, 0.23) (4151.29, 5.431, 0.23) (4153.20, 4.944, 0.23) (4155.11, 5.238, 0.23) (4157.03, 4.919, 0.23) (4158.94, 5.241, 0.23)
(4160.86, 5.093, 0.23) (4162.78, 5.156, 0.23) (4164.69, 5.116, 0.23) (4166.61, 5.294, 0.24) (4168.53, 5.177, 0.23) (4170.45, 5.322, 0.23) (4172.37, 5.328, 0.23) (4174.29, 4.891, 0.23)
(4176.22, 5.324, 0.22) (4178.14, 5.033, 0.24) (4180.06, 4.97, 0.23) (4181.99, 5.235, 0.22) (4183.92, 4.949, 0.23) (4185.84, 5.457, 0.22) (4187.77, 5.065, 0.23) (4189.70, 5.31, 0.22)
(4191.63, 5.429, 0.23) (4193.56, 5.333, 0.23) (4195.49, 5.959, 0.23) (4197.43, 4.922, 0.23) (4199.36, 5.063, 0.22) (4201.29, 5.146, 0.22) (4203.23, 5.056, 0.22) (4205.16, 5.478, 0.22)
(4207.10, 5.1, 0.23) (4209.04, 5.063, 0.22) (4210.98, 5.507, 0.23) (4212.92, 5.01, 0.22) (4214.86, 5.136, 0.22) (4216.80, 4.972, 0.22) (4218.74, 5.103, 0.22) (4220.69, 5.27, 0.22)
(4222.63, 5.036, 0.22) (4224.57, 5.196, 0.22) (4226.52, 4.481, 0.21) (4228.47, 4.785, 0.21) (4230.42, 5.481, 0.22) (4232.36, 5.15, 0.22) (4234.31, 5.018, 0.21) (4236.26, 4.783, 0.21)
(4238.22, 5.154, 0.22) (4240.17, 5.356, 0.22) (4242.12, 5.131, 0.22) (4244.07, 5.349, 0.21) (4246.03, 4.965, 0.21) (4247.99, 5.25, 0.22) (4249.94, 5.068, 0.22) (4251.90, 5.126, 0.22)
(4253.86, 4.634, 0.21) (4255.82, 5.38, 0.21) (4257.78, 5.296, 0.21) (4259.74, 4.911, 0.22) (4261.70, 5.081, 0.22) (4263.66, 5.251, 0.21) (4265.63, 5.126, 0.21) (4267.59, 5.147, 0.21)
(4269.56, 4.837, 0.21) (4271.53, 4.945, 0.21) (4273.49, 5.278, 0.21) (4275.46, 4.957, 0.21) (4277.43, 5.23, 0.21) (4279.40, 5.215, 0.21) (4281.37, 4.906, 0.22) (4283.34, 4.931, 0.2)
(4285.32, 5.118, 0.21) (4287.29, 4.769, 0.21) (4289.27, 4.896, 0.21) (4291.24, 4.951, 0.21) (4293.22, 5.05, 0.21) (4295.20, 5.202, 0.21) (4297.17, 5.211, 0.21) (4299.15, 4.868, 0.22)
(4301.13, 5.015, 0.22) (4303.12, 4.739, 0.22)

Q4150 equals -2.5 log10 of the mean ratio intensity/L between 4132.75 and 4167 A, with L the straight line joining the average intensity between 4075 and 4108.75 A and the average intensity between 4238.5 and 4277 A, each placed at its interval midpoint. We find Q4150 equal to -0.09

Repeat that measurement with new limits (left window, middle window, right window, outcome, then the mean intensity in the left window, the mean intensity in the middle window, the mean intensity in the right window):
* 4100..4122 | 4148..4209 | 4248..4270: -0.07 mag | 4.67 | 5.19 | 5.09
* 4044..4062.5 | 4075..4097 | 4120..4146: 0.06 mag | 5.34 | 5.05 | 5.33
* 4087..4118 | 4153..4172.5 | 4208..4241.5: -0.07 mag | 4.62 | 5.17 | 5.09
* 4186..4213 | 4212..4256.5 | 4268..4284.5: 0.02 mag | 5.26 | 5.08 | 5.04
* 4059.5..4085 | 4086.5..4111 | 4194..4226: 0.16 mag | 5.18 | 4.46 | 5.18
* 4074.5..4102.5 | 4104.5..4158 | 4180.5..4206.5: -0.05 mag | 4.78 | 5.18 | 5.25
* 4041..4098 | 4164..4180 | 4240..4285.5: -0.01 mag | 5.2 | 5.18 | 5.1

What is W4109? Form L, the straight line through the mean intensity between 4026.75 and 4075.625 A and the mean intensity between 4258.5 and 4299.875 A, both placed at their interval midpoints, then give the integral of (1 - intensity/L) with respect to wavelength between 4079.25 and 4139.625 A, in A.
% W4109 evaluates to 3.5 A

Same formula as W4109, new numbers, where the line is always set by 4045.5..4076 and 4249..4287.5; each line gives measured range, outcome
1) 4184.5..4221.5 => -0.7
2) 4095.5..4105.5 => 2.7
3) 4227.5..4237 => 0.1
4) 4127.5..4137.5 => -0.3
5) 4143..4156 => -0.1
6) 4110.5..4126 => -0.2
